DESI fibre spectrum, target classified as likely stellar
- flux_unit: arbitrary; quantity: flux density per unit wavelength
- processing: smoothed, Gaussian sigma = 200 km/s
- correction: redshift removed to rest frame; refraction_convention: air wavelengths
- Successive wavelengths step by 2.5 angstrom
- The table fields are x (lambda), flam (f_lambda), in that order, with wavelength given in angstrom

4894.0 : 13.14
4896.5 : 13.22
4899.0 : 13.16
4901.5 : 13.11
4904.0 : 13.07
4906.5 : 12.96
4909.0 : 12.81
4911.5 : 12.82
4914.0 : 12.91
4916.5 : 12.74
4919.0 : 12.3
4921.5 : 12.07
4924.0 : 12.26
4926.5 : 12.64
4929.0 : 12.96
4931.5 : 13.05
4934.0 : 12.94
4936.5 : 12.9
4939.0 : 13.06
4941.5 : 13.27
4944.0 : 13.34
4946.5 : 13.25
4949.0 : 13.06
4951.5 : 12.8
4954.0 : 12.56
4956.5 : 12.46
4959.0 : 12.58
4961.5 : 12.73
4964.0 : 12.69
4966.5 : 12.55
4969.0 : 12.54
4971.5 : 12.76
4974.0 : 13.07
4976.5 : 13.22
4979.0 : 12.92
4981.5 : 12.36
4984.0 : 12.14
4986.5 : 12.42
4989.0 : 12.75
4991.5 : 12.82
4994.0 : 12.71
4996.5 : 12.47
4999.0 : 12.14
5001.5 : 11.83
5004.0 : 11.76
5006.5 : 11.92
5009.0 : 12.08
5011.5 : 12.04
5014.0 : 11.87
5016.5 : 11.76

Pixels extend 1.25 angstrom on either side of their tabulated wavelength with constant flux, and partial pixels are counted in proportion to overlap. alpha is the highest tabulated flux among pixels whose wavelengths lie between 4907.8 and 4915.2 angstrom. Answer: 12.91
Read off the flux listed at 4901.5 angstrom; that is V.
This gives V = 13.11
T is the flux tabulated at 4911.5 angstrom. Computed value 12.82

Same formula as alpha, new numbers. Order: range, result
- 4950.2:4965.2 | 12.8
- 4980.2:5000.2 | 12.82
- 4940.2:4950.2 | 13.34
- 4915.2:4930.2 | 12.96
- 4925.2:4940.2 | 13.06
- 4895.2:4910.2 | 13.22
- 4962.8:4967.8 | 12.69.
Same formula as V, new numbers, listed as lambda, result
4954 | 12.56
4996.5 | 12.47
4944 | 13.34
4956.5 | 12.46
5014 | 11.87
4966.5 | 12.55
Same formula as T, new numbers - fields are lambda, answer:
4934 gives 12.94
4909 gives 12.81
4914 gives 12.91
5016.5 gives 11.76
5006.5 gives 11.92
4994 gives 12.71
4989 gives 12.75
